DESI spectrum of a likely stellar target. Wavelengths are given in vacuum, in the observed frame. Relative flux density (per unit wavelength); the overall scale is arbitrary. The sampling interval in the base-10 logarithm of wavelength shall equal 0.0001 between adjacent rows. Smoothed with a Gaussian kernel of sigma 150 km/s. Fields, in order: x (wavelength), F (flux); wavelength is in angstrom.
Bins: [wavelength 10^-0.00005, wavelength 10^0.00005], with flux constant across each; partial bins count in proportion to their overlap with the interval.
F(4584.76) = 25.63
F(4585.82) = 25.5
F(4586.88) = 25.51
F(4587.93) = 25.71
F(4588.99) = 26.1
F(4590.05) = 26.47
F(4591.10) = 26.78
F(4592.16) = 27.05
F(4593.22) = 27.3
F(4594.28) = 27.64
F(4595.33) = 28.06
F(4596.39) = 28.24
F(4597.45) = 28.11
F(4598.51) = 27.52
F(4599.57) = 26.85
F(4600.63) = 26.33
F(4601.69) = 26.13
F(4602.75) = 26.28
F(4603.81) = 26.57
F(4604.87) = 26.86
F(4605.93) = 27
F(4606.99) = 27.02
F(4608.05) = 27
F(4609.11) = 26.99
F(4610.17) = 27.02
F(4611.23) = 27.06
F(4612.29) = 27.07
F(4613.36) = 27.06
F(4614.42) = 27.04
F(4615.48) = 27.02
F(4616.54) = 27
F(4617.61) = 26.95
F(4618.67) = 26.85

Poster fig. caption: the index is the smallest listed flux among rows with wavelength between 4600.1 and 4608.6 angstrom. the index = 26.13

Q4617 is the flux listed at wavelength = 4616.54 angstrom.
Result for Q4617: 27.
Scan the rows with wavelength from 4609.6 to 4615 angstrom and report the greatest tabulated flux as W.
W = 27.07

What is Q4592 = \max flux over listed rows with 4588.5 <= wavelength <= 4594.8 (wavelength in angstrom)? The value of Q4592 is 27.64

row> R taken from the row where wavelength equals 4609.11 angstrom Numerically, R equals 26.99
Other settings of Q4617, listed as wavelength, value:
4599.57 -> 26.85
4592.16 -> 27.05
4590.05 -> 26.47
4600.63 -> 26.33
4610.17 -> 27.02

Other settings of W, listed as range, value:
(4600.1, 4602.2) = 26.33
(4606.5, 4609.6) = 27.02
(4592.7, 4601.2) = 28.24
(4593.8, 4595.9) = 28.06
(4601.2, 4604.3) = 26.57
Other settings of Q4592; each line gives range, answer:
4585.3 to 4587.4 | 25.51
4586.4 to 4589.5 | 26.1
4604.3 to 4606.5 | 27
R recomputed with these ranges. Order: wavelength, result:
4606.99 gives 27.02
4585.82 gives 25.5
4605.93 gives 27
